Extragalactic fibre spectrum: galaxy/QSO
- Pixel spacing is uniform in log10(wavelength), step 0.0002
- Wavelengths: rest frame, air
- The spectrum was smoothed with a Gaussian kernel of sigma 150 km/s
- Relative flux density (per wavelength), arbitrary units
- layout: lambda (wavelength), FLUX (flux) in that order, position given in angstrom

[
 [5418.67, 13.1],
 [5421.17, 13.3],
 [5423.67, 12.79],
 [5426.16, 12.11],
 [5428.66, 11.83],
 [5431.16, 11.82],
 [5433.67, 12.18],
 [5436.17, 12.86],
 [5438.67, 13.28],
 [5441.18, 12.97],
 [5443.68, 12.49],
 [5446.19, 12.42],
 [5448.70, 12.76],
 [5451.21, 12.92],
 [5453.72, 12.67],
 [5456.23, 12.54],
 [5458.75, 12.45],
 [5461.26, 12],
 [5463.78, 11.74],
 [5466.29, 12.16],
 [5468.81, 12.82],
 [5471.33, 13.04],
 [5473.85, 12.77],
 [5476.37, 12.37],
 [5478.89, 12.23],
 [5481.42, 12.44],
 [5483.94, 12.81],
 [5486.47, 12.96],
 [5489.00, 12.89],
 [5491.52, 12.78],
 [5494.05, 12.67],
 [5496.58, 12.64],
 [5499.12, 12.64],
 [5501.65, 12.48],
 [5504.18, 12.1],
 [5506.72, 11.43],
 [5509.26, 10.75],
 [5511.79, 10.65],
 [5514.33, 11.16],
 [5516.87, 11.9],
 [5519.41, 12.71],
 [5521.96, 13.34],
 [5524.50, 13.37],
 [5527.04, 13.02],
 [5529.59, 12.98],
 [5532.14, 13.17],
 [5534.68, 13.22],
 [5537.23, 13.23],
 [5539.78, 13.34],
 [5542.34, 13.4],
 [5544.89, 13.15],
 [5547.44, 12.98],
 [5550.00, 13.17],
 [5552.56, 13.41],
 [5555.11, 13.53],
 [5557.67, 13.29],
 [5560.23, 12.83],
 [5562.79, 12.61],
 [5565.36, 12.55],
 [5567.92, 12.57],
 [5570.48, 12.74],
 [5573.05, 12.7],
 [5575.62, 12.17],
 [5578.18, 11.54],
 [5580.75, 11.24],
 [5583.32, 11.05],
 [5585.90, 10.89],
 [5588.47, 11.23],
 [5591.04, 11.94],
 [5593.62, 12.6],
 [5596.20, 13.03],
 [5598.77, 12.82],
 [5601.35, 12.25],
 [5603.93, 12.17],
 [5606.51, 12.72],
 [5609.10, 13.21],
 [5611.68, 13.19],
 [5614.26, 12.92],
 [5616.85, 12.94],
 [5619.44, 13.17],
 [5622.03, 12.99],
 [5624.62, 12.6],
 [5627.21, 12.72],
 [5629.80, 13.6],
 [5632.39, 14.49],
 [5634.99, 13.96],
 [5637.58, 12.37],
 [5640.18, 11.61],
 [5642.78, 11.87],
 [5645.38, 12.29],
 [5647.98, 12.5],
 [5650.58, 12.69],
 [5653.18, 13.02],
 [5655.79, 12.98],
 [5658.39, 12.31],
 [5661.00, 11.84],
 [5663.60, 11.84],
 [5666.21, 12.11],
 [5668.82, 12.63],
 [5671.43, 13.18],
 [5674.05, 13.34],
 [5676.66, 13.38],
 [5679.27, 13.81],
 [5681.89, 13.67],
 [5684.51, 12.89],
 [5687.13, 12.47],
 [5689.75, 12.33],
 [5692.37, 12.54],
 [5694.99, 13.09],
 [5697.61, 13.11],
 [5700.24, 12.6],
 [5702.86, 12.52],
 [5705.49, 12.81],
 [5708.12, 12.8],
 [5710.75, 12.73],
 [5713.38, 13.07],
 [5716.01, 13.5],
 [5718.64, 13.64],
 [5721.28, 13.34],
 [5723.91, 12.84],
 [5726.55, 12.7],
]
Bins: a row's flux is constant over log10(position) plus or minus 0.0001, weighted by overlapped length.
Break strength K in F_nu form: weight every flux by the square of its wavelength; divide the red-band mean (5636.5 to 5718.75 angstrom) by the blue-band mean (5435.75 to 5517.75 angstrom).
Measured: 1.10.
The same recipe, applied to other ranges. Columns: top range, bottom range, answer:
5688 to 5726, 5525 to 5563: 1.04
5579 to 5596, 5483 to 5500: 0.94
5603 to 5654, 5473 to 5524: 1.10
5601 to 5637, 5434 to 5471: 1.10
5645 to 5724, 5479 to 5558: 1.07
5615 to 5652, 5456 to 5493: 1.08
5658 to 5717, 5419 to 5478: 1.11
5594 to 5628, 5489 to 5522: 1.10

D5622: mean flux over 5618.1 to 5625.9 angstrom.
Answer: 12.9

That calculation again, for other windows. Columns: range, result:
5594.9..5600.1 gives 12.9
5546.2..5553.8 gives 13.2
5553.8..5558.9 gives 13.4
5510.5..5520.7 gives 11.6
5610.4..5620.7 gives 13.1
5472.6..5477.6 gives 12.6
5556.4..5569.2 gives 12.8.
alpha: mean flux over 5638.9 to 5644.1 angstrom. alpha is 11.7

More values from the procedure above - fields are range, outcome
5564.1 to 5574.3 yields 12.6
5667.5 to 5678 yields 13.1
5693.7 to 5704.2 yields 12.8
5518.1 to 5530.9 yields 13.1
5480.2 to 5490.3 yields 12.8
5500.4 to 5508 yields 12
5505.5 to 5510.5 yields 11.1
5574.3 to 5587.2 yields 11.4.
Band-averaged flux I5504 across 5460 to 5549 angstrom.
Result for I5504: 12.6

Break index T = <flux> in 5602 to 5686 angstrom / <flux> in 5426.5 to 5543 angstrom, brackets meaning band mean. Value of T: 1.0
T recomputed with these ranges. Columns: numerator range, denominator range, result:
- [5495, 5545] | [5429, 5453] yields 0.99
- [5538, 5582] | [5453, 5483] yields 1.03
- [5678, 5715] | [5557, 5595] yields 1.06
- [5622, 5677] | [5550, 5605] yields 1.03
